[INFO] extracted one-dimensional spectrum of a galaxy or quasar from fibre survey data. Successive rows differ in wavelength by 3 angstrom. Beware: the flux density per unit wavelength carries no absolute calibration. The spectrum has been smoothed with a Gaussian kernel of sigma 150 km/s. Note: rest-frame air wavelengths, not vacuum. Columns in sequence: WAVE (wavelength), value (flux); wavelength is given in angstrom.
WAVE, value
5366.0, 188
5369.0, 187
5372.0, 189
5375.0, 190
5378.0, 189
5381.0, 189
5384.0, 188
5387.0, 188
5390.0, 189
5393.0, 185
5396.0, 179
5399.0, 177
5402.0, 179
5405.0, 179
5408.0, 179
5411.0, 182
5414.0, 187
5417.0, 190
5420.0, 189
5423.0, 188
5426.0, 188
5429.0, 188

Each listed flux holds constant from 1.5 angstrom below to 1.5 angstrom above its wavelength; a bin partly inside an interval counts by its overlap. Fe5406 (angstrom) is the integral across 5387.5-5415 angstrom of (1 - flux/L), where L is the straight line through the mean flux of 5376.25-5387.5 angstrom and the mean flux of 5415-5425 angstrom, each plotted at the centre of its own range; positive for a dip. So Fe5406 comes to 1.0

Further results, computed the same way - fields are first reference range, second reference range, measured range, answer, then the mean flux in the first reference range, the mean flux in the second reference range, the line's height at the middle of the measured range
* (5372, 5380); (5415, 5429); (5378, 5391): 0.05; 189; 189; 189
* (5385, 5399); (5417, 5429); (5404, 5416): 0.30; 184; 188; 187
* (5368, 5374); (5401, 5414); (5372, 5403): -0.13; 188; 181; 185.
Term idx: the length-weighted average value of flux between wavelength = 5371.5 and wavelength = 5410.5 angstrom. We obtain 184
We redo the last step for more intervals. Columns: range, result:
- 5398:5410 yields 179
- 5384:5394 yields 188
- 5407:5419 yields 185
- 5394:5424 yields 183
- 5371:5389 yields 189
